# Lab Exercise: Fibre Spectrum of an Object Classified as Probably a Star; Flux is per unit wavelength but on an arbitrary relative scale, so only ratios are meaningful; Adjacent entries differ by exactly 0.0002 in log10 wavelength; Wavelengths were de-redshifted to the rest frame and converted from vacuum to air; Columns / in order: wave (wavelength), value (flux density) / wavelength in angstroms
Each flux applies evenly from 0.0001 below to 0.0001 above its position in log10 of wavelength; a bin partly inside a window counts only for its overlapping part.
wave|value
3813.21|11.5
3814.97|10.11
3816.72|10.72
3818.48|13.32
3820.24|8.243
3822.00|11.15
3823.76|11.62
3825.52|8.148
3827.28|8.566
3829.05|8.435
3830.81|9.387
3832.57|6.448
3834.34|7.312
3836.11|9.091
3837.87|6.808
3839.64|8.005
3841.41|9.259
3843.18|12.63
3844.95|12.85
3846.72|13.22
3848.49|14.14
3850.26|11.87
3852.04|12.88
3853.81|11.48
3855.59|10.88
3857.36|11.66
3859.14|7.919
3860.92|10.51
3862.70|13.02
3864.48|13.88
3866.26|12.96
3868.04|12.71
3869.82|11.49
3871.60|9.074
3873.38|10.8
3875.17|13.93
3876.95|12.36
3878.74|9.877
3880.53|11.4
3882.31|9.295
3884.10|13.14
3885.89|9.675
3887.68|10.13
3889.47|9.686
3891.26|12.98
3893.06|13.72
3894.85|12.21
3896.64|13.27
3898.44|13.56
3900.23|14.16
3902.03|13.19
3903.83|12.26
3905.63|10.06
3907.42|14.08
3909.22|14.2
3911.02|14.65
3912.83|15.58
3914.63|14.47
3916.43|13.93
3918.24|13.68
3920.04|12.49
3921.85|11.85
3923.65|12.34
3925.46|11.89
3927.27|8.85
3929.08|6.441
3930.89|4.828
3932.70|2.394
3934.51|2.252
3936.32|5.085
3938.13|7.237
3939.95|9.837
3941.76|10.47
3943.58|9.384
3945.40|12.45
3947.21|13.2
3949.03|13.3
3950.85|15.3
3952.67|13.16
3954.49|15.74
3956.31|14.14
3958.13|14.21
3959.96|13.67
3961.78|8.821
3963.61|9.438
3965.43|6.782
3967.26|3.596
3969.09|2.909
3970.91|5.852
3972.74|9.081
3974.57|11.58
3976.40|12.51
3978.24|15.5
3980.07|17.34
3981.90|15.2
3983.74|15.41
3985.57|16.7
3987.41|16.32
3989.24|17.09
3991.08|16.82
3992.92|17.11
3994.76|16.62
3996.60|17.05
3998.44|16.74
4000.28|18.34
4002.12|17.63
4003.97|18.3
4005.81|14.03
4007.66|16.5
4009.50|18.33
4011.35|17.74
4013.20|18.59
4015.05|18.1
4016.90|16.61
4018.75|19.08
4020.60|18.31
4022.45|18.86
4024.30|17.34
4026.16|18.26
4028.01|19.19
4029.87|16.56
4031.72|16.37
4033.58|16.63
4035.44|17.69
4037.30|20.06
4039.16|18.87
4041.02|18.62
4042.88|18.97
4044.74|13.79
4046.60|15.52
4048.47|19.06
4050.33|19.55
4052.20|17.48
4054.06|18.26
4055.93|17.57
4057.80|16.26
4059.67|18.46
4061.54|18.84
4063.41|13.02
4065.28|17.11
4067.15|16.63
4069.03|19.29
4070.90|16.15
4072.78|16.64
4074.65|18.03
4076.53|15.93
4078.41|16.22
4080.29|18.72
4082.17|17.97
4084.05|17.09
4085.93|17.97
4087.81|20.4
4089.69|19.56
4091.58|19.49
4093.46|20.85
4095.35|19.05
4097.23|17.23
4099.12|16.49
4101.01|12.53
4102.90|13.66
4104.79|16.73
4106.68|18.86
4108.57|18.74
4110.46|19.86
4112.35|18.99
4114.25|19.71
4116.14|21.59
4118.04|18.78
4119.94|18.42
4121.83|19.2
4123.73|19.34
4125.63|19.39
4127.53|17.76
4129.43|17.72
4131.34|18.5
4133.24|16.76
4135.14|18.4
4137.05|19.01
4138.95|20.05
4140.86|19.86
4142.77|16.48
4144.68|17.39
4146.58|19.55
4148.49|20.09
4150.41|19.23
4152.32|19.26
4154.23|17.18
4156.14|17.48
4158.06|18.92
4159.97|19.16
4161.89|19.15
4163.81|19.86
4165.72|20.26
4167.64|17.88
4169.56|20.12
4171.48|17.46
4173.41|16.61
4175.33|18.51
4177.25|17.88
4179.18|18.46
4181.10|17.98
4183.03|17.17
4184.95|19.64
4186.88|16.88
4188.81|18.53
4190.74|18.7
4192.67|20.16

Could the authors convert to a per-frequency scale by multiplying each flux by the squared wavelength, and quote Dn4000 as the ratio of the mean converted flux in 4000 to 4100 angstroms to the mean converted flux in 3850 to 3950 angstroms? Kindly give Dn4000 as 1.70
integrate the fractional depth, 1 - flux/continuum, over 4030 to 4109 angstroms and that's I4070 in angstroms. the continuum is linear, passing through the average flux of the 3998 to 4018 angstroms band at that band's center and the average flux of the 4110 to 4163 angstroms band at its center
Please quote 2.4 angstroms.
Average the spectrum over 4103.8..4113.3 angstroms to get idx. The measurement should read 18.6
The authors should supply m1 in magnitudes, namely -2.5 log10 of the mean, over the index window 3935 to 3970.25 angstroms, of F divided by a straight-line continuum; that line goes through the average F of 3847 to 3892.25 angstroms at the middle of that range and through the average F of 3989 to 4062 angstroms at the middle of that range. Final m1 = 0.387 mag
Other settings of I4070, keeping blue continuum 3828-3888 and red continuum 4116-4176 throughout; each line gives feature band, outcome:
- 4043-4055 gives -1.0 angstroms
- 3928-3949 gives 8.4 angstroms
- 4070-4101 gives -1.4 angstroms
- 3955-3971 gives 5.3 angstroms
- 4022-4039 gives -2.6 angstroms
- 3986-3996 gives -1.6 angstroms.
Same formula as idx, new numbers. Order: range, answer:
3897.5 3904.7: 13.3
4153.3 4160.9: 18.2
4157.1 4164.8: 19.3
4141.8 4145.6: 16.9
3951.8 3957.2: 14.4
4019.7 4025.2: 18.2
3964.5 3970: 4.45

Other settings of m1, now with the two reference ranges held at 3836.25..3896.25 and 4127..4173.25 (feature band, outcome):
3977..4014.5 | -0.15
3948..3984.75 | 0.19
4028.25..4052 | -0.12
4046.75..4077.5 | -0.06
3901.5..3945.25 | 0.21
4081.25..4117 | -0.06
